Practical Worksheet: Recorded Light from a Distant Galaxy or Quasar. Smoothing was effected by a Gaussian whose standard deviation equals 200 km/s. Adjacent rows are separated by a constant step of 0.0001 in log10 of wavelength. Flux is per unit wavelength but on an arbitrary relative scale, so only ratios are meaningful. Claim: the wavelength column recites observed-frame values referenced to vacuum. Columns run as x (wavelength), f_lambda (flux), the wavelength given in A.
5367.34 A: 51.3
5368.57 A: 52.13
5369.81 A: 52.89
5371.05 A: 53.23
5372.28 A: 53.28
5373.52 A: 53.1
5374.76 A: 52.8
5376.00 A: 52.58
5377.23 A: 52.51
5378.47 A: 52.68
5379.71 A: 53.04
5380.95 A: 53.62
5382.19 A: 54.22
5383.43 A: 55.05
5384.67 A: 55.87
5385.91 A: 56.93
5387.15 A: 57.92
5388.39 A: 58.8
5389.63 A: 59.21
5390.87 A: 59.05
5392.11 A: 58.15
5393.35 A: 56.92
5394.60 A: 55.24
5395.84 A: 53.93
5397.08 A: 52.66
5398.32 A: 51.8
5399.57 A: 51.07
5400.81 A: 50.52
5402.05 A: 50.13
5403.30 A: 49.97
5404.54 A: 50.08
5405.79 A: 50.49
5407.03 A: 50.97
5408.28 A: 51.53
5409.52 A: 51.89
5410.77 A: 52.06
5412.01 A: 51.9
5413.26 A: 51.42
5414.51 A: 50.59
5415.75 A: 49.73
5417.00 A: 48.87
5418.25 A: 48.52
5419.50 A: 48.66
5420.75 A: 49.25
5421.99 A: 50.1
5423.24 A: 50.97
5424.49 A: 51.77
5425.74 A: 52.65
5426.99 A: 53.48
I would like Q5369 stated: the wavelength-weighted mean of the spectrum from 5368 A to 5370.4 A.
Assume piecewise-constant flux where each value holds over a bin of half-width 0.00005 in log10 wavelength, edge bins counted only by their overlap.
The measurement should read 52.4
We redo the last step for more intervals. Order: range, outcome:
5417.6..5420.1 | 48.5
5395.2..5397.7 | 53.4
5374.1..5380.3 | 52.7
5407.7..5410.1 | 51.8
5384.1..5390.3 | 57.8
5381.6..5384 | 54.6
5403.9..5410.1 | 51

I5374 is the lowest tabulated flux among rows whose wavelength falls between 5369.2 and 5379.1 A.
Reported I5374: 52.51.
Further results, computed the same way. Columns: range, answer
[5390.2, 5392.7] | 58.15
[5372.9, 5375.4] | 52.8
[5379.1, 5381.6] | 53.04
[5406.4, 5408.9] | 50.97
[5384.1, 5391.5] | 55.87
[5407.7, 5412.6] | 51.53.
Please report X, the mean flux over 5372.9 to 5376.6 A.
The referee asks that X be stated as 52.7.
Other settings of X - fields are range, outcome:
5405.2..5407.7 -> 50.7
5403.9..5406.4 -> 50.3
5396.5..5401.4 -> 51.5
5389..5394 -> 58.3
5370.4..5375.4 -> 53.1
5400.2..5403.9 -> 50.2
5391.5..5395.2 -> 56.7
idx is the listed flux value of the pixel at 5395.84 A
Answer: 53.93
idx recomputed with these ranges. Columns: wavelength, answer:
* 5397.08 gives 52.66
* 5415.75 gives 49.73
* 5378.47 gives 52.68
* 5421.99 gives 50.1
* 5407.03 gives 50.97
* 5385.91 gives 56.93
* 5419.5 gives 48.66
